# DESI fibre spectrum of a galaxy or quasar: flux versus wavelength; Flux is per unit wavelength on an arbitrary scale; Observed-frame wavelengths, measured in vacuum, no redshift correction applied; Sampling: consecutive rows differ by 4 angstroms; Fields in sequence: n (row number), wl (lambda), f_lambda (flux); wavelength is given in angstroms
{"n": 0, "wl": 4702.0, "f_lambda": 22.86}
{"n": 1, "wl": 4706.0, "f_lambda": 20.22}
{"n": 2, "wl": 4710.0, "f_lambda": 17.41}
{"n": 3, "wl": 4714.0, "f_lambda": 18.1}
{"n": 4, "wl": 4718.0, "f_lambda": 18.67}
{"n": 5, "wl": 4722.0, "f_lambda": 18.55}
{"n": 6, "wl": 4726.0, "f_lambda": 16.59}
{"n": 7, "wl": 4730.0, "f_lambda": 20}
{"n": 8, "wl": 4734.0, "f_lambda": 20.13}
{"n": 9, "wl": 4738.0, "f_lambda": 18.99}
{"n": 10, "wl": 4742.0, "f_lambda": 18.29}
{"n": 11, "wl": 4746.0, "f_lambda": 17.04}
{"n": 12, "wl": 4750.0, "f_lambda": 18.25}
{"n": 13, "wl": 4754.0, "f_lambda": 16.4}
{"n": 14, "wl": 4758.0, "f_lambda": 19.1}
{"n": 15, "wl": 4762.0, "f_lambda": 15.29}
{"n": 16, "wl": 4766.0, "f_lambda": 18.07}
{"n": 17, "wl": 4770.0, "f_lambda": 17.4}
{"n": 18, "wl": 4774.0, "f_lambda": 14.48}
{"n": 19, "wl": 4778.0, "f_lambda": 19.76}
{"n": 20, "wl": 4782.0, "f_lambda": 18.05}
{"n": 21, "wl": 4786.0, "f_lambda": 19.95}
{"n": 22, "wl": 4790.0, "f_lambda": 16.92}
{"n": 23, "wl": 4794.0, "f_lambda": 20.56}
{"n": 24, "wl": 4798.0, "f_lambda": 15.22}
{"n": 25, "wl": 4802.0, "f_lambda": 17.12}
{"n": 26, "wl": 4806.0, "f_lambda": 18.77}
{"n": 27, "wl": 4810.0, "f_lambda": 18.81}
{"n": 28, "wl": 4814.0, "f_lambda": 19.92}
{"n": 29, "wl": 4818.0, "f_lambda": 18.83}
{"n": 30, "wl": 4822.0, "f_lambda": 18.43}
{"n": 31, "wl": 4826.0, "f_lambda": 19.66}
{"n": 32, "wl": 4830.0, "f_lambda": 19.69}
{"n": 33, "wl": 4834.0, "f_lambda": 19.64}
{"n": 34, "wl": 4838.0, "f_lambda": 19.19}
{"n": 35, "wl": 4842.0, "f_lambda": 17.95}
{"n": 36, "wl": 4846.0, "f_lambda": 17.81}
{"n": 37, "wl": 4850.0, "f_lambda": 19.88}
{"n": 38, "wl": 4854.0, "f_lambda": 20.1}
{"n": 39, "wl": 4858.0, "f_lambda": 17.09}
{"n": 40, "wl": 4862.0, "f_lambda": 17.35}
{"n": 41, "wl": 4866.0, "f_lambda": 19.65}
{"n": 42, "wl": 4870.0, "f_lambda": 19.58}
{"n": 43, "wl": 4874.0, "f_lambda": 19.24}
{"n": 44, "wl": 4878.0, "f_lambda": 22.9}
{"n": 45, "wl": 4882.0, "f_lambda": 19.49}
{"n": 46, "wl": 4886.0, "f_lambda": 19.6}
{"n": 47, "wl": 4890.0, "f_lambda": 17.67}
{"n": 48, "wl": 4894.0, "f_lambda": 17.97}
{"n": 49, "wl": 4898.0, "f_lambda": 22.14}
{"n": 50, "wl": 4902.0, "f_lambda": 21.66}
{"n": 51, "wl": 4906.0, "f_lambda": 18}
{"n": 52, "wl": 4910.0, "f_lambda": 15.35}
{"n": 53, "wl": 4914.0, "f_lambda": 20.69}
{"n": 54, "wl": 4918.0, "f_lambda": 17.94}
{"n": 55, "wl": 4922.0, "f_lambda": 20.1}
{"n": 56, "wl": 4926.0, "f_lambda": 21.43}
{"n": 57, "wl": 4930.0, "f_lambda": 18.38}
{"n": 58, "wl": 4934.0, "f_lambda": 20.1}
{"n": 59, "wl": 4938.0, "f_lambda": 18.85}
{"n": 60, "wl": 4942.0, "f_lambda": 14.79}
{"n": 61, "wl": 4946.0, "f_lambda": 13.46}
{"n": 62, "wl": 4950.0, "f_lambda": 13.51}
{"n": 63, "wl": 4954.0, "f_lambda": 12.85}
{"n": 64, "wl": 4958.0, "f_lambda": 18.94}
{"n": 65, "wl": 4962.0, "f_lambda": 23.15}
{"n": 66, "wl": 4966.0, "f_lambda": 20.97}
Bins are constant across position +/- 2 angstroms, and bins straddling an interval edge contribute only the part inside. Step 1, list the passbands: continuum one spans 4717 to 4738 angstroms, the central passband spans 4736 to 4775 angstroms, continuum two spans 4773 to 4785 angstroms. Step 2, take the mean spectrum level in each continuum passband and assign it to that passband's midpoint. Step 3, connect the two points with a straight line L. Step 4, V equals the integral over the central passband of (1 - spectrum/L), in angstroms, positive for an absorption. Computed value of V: 1.9 angstroms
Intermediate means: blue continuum 18.8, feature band 17.4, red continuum 17.9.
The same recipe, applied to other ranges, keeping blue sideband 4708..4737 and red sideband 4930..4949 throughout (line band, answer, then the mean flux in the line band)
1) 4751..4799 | 1.14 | 17.7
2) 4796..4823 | -0.50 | 18.1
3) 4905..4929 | -2.78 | 18.9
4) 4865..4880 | -2.66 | 20.4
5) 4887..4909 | -2.81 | 19.3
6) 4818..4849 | -2.29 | 18.9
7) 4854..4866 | -0.47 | 18.1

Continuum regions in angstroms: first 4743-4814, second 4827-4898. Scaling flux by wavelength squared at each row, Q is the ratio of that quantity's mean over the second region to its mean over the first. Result 1.12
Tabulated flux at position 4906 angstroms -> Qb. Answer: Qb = 18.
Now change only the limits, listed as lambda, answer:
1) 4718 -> 18.67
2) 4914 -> 20.69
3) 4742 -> 18.29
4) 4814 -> 19.92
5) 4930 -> 18.38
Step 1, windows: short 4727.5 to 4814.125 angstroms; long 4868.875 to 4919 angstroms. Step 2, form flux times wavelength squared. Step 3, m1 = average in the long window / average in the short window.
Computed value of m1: 1.13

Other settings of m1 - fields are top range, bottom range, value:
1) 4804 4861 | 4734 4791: 1.10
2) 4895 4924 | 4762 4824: 1.12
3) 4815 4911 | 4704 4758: 1.10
